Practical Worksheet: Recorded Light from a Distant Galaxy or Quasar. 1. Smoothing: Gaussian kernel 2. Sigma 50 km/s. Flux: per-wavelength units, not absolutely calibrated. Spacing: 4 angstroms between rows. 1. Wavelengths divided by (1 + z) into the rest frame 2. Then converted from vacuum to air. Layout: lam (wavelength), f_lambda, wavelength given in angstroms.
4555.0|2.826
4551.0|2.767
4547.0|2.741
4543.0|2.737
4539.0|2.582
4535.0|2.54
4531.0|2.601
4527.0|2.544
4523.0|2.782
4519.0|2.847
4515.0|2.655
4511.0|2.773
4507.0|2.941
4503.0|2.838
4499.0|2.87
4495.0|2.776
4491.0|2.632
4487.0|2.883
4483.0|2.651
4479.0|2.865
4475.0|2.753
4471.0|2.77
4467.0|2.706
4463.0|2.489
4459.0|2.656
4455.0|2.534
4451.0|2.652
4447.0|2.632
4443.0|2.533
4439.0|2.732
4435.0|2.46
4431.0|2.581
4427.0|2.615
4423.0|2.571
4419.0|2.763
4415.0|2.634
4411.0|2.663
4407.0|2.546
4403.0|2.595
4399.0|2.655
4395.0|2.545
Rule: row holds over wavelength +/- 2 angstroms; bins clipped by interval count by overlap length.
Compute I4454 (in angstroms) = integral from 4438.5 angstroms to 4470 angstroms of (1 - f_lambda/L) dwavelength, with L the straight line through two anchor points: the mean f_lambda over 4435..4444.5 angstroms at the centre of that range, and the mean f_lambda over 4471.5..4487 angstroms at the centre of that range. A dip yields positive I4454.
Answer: 0.57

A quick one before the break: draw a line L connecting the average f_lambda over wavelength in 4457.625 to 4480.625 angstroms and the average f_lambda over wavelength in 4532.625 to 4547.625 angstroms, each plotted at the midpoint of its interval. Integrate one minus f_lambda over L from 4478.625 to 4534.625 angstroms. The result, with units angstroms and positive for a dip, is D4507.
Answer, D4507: -1.7 angstroms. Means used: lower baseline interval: 2.71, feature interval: 2.75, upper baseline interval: 2.64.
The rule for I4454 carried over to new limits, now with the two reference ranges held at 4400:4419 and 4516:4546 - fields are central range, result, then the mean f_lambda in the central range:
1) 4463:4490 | -1.0 angstroms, 2.75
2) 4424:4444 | 0.4 angstroms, 2.59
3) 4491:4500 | -0.4 angstroms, 2.78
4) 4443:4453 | 0.1 angstroms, 2.62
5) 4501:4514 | -0.9 angstroms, 2.84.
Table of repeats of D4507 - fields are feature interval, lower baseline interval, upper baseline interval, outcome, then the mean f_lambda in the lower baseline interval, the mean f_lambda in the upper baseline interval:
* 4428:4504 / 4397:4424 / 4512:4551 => -0.8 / 2.63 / 2.68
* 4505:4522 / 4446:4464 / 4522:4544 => -1.2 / 2.6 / 2.62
